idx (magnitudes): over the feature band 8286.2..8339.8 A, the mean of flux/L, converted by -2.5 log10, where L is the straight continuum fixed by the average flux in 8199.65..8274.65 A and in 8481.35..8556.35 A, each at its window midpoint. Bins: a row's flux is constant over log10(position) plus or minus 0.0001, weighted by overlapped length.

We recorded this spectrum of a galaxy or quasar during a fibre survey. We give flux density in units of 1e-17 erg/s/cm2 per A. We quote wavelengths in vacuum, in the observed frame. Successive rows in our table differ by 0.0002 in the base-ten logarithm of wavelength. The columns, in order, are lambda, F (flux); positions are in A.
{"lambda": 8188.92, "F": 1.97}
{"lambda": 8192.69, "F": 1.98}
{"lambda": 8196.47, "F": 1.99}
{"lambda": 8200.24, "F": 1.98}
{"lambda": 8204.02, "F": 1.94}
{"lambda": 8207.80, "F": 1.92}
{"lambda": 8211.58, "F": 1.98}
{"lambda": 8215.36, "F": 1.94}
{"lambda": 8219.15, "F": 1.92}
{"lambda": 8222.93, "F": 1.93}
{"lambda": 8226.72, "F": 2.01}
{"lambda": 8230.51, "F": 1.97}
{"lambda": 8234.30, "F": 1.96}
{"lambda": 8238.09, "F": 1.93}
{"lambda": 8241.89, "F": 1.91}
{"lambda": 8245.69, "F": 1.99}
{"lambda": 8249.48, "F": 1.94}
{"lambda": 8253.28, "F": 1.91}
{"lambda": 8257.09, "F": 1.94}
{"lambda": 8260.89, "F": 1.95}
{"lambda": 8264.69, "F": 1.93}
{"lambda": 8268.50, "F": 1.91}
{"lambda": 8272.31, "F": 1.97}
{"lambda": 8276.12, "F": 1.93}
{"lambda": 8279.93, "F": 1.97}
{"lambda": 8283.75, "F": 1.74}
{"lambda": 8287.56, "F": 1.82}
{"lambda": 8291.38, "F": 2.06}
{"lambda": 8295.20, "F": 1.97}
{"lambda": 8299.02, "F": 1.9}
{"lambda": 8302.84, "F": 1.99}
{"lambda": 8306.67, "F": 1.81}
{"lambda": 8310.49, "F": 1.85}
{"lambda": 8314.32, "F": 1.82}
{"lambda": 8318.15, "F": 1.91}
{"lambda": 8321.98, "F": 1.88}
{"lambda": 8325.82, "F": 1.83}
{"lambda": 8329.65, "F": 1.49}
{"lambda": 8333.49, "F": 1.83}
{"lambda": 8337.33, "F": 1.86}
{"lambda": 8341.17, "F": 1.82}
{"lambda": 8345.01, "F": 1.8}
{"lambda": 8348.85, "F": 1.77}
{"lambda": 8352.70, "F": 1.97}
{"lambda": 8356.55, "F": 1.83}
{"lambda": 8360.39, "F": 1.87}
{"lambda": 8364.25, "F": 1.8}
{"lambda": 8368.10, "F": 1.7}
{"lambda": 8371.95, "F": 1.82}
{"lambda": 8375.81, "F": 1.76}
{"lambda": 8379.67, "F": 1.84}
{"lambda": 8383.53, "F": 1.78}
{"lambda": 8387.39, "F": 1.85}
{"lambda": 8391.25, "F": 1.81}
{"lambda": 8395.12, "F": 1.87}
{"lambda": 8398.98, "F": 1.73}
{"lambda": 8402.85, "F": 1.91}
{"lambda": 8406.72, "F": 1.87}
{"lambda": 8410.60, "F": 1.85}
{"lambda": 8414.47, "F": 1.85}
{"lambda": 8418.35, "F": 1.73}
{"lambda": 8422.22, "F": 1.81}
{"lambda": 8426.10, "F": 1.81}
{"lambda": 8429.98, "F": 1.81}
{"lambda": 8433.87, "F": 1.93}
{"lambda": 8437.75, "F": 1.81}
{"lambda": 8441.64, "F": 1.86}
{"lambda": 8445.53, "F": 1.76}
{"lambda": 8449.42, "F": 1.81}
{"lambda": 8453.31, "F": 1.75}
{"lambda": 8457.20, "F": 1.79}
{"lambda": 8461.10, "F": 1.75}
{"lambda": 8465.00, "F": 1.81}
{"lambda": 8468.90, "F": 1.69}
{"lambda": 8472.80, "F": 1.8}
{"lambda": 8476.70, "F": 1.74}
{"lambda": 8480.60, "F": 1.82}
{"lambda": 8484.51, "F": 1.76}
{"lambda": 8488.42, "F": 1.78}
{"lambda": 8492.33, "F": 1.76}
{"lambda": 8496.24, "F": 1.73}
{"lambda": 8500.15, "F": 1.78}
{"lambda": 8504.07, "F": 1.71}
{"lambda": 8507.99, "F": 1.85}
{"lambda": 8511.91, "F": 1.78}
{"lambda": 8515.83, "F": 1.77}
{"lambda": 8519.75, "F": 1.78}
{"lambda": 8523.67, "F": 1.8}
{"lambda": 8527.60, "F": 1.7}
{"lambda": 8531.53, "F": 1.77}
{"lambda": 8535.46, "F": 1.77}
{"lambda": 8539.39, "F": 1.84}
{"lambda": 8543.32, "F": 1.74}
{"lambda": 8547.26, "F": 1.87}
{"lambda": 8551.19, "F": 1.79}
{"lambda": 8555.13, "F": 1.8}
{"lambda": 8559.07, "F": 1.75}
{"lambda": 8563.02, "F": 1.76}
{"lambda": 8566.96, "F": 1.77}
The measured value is 0.02 mag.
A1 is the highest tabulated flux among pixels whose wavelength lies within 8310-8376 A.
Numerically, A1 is 1.97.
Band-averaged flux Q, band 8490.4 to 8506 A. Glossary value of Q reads 1.75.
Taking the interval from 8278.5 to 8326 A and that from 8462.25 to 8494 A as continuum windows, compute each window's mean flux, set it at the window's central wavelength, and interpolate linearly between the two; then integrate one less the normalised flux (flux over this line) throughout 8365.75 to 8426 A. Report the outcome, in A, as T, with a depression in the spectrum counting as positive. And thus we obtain 0.4 A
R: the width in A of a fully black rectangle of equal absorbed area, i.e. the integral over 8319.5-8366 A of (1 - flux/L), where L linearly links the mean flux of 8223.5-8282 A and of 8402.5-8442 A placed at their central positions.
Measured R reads 1.83 A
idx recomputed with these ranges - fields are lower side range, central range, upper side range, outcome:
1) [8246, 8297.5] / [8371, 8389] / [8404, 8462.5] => 0.03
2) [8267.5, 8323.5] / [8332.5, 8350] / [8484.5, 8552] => 0.03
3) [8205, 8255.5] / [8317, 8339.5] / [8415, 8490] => 0.05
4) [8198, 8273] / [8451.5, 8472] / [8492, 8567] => 0.03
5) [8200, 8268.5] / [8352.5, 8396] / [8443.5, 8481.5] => 0.01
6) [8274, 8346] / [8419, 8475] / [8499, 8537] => 0.00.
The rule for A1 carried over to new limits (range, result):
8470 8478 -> 1.8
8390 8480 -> 1.93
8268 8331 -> 2.06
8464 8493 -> 1.82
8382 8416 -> 1.91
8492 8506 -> 1.78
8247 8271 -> 1.95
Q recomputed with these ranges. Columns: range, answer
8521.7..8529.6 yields 1.75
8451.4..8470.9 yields 1.76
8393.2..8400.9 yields 1.8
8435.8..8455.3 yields 1.8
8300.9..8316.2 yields 1.87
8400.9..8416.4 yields 1.87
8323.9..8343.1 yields 1.77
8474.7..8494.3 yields 1.77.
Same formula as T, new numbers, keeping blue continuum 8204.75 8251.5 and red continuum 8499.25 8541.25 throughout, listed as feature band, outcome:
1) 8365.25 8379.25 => 0.7 A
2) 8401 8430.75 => 0.1 A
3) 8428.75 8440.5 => -0.2 A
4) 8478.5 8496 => 0.2 A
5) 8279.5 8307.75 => 0.1 A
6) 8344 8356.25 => 0.2 A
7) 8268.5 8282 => -0.2 A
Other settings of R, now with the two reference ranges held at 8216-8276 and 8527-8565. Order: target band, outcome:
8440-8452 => 0.2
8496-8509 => 0.3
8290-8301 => -0.3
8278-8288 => 0.4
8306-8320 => 0.4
